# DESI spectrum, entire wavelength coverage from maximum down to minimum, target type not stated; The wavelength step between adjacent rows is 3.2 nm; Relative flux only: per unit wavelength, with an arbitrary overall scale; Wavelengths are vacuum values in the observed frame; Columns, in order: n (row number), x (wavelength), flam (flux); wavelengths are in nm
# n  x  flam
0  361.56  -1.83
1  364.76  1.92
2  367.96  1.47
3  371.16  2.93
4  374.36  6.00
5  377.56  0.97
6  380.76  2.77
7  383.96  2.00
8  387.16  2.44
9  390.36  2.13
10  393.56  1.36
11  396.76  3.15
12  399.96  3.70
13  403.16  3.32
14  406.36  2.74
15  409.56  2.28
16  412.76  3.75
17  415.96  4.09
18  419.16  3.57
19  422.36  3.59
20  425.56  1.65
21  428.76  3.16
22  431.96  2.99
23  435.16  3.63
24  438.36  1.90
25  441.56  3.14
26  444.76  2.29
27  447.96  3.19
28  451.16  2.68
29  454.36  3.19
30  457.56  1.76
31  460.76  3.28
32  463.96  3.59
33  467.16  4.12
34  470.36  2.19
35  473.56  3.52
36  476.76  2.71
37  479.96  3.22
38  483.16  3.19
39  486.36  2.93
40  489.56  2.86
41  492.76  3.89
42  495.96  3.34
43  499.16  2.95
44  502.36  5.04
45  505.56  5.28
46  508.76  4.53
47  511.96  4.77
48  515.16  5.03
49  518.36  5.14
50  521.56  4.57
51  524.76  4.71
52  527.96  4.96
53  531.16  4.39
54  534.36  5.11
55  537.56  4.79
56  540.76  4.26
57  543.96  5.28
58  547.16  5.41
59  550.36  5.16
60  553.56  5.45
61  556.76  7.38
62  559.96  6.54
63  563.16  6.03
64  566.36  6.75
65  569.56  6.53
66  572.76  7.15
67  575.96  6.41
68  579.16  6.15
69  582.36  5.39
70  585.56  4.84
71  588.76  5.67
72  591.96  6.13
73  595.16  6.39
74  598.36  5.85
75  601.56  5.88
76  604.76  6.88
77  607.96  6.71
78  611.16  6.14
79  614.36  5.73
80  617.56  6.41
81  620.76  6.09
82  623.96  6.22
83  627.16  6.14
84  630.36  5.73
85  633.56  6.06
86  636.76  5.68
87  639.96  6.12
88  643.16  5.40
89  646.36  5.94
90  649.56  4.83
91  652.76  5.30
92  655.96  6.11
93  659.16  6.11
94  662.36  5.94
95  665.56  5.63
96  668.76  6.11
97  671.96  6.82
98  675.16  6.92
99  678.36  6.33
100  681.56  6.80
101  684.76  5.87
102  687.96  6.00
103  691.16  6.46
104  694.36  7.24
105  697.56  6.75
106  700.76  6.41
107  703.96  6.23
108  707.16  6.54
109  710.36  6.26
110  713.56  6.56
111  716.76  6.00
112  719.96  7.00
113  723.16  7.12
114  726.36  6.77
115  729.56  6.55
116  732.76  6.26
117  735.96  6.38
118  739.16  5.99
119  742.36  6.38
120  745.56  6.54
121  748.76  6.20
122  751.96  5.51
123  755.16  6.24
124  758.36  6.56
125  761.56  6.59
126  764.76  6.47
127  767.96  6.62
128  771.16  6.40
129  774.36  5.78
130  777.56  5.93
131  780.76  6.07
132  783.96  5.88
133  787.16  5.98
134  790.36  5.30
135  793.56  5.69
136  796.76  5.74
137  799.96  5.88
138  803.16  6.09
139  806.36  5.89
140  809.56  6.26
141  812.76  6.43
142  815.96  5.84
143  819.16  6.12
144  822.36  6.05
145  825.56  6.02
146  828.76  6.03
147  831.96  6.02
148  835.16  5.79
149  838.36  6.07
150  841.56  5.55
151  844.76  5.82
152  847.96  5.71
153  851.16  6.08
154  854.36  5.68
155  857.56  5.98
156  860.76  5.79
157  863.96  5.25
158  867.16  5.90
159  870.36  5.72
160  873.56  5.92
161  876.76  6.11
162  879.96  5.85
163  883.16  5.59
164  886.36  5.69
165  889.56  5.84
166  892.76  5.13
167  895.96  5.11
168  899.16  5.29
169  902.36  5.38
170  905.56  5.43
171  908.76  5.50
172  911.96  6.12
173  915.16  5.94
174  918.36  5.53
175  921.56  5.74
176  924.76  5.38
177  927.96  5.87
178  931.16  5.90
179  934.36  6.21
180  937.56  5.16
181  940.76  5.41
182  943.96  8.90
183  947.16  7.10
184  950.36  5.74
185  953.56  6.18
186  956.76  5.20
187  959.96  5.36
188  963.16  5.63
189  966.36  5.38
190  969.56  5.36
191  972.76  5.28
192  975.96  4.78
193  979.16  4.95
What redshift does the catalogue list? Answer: 0.256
